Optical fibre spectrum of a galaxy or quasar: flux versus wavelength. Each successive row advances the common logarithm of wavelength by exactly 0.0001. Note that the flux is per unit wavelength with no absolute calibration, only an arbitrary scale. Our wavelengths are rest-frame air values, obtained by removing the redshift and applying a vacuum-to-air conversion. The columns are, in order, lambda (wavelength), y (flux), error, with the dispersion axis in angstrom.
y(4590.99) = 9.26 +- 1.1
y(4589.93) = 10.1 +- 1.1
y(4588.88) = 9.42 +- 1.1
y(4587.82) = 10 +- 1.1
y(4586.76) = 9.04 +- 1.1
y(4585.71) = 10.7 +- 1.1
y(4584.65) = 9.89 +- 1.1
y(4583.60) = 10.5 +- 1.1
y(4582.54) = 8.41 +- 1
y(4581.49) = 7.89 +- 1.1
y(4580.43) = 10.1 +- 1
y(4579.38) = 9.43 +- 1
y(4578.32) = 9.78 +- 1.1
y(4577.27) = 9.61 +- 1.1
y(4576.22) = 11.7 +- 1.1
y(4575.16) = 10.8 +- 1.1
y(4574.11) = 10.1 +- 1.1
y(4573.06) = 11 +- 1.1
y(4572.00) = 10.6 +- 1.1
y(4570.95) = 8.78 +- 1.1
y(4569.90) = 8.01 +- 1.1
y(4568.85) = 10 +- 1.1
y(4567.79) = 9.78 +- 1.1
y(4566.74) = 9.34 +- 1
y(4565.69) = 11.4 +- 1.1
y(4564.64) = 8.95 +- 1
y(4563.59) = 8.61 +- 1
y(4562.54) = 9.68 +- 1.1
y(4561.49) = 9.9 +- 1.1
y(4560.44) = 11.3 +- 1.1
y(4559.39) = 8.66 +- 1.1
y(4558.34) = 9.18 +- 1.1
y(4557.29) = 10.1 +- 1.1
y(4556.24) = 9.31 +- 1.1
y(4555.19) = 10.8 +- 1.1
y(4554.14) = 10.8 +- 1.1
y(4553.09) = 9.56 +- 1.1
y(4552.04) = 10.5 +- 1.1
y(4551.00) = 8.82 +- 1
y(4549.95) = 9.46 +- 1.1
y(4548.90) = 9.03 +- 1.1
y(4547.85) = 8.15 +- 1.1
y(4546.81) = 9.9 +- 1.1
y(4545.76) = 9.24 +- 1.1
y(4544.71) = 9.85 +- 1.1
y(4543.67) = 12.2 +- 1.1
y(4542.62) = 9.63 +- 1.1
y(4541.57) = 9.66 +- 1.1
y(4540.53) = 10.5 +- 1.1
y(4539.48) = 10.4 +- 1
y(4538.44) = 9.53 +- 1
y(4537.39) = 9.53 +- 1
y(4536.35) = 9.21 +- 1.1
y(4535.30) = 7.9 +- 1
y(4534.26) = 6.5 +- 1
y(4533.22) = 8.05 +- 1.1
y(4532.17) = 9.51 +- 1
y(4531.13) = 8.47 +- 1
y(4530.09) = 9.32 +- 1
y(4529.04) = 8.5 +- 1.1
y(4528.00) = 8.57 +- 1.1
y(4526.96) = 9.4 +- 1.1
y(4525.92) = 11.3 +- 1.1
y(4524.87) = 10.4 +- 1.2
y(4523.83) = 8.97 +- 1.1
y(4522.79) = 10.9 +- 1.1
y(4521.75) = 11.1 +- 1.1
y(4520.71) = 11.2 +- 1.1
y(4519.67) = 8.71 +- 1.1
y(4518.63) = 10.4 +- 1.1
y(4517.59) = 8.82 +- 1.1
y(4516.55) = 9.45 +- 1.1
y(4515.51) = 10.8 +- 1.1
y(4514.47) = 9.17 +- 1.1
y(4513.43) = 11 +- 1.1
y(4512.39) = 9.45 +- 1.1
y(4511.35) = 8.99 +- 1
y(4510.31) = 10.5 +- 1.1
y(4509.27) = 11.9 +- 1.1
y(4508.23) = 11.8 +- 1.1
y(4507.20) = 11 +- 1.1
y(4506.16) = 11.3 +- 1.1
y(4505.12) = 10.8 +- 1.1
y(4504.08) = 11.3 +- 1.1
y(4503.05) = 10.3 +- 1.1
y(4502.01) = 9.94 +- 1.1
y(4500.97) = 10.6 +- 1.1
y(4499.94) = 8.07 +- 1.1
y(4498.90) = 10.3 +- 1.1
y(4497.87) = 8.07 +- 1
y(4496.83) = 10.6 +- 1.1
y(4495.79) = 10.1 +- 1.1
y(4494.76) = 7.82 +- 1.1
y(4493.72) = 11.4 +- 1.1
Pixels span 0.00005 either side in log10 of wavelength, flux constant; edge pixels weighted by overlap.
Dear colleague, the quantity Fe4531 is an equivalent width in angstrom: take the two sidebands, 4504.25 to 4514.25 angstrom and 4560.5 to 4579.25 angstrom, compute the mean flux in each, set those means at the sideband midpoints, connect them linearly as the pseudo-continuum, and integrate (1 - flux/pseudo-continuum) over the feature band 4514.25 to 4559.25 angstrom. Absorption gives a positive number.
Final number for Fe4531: 3.3 angstrom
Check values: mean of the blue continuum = 10.7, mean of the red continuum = 9.91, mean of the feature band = 9.59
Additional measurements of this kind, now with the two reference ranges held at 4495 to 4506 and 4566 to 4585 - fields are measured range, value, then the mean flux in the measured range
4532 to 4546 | 0.67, 9.41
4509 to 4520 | 0.06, 9.9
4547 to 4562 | 0.23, 9.69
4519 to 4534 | 0.56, 9.56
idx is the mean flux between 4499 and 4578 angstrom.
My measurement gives 9.84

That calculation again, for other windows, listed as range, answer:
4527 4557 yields 9.4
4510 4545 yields 9.64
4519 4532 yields 9.74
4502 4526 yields 10.4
